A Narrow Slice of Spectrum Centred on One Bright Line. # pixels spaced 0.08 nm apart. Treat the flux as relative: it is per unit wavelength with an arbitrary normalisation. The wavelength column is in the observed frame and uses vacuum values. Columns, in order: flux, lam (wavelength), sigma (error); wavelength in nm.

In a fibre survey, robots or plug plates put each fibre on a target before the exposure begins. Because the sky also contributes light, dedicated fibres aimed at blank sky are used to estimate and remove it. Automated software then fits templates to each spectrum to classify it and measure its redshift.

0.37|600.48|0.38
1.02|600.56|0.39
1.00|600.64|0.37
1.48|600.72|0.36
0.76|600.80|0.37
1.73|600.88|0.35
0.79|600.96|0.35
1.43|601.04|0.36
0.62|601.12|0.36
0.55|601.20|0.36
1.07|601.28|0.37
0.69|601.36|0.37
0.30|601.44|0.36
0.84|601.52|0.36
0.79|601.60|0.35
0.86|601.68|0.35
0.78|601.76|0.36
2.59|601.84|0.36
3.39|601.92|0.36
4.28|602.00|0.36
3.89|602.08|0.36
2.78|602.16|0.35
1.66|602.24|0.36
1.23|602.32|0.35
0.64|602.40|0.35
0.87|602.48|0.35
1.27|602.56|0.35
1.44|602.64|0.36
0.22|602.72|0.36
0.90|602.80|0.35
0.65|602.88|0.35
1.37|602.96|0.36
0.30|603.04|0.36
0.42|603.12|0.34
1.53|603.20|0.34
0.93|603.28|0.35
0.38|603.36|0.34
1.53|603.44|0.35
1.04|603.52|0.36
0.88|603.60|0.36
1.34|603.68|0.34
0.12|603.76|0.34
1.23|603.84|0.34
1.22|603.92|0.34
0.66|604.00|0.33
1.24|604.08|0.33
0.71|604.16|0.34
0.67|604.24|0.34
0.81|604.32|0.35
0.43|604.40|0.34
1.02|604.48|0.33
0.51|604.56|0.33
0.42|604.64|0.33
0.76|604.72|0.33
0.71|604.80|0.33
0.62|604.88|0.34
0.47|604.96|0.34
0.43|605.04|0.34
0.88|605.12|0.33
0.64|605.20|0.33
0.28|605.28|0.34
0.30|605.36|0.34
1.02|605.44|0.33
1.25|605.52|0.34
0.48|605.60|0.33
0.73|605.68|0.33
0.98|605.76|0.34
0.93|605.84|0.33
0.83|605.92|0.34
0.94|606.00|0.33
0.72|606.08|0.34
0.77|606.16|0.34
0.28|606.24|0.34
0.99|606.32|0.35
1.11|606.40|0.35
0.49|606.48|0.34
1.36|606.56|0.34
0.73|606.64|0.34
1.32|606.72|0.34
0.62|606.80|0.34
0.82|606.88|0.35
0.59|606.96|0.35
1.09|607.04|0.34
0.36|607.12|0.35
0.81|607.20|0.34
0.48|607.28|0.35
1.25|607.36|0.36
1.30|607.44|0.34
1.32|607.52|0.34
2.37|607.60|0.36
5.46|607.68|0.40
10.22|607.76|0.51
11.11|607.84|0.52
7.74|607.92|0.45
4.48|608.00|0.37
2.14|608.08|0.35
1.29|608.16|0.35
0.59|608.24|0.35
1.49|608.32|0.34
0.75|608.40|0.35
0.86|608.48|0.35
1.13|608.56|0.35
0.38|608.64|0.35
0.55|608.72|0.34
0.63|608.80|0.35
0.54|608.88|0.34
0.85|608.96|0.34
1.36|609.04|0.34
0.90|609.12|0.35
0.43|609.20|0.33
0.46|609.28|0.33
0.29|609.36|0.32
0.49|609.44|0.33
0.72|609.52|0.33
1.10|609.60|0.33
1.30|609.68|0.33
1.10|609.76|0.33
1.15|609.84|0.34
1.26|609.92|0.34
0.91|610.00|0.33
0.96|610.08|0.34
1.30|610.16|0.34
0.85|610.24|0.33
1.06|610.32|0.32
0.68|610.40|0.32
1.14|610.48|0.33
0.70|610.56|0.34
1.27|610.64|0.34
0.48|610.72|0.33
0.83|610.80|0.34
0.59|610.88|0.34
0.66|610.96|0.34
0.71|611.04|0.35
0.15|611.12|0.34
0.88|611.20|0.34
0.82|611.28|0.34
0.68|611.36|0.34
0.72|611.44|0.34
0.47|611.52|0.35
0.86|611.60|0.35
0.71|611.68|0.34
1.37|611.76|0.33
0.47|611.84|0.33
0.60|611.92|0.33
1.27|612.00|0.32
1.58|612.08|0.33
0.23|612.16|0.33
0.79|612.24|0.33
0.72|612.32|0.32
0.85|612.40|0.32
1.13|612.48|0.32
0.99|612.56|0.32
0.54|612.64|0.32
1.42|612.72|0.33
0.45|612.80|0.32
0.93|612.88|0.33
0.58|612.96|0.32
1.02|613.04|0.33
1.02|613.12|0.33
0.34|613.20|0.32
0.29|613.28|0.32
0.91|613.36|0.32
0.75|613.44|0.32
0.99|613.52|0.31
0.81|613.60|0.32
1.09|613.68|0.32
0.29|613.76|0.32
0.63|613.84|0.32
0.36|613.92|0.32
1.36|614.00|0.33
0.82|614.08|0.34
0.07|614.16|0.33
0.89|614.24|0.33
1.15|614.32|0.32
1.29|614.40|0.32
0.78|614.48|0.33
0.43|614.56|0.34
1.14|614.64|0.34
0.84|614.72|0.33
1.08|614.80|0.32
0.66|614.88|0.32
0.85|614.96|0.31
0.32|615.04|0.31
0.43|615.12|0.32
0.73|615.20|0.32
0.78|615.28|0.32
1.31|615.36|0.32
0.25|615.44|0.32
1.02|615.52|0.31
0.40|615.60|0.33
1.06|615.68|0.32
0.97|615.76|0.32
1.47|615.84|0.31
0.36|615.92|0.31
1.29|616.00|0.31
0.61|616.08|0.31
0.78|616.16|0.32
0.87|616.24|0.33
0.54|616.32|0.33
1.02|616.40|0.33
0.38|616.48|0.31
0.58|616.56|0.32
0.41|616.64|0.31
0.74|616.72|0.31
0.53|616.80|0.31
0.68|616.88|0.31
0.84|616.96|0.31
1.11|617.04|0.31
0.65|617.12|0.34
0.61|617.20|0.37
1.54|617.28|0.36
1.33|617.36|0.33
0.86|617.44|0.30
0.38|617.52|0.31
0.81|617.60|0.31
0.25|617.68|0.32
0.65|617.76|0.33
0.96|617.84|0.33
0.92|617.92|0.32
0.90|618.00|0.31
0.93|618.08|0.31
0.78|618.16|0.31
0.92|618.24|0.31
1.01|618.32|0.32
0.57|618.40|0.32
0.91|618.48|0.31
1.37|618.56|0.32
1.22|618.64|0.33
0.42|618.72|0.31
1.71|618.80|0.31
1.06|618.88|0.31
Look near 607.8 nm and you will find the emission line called [O III] 5007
